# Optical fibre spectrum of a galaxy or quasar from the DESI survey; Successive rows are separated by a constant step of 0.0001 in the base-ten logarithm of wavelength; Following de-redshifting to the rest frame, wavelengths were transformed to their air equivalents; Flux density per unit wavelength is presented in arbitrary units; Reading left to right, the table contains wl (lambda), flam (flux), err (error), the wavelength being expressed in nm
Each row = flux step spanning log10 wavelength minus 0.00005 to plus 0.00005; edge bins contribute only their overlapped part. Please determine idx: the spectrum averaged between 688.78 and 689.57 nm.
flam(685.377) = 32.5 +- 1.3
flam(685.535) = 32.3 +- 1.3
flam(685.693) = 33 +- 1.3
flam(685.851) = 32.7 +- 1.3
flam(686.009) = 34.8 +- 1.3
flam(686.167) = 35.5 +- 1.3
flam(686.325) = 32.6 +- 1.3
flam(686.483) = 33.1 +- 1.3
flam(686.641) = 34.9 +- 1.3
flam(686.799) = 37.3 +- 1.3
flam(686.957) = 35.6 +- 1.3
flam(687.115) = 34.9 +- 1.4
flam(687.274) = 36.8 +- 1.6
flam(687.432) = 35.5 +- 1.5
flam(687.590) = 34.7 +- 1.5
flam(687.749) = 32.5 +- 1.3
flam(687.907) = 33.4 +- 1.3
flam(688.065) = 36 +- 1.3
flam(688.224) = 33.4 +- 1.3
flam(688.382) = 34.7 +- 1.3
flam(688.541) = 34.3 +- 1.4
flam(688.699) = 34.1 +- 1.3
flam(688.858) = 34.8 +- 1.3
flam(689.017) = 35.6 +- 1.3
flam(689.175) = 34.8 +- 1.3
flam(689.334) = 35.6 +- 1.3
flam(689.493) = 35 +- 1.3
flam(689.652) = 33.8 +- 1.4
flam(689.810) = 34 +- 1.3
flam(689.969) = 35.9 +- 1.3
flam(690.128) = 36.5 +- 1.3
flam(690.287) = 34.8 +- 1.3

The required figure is 35.2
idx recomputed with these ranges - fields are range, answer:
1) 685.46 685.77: 32.6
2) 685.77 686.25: 34.3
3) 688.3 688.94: 34.5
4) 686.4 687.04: 35.2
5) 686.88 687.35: 35.7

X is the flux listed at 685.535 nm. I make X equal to 32.3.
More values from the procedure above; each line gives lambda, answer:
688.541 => 34.3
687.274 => 36.8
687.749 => 32.5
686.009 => 34.8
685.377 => 32.5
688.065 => 36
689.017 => 35.6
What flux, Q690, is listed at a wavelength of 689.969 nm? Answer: 35.9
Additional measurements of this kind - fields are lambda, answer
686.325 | 32.6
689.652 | 33.8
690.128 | 36.5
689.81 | 34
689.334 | 35.6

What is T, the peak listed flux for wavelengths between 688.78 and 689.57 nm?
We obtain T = 35.6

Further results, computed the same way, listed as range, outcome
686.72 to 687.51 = 37.3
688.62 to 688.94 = 34.8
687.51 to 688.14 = 36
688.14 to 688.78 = 34.7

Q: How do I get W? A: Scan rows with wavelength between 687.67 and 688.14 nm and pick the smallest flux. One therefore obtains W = 32.5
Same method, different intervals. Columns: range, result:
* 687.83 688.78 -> 33.4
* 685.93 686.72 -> 32.6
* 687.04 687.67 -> 34.7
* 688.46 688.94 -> 34.1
